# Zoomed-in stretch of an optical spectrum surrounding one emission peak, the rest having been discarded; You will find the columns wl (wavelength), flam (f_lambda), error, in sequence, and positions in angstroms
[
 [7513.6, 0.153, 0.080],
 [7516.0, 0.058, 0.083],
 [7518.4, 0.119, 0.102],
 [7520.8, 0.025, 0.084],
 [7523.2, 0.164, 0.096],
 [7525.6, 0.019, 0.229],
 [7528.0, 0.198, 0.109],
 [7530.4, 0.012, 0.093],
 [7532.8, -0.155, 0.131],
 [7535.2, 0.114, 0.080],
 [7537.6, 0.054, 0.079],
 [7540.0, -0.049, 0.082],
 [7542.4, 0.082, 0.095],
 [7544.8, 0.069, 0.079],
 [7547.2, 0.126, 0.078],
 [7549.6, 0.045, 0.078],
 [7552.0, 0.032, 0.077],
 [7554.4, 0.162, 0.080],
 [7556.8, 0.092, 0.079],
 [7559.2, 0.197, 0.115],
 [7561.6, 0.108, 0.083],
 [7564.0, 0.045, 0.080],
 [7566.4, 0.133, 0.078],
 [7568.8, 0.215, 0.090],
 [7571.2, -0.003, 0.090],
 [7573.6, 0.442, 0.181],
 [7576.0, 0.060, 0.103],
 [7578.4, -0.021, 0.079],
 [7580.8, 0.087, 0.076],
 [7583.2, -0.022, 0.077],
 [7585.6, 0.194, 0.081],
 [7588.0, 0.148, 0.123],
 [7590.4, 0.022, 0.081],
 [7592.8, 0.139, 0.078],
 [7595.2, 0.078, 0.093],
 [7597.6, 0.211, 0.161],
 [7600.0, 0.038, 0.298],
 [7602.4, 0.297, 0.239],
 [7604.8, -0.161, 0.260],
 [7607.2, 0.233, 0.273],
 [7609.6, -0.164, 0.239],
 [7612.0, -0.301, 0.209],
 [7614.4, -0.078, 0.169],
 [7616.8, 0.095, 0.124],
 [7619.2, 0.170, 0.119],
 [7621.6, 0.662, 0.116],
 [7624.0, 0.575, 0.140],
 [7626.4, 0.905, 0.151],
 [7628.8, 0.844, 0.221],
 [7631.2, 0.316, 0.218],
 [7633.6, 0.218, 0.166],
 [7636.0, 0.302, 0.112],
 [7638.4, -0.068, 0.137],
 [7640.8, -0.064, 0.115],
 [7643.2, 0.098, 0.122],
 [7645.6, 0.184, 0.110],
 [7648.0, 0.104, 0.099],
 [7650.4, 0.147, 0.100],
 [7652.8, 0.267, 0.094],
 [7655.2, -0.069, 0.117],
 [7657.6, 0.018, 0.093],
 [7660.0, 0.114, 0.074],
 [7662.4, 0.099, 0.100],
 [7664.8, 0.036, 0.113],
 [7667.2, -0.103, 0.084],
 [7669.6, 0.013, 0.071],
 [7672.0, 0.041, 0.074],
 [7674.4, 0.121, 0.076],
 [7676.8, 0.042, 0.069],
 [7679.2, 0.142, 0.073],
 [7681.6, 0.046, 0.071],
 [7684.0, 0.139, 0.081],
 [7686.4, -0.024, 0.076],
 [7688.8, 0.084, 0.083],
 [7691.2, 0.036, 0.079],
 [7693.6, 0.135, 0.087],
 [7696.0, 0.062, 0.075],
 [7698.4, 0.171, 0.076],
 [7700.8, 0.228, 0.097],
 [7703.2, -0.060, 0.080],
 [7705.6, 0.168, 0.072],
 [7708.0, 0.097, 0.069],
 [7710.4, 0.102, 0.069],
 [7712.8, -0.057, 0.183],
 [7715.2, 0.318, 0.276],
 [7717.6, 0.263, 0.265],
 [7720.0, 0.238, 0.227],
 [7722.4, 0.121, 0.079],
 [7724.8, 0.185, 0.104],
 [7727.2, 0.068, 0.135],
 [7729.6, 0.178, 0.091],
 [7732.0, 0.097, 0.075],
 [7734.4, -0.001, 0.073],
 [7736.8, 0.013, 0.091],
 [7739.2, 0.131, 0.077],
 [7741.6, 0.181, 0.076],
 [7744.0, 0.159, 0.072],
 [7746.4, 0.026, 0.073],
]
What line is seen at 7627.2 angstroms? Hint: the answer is [O II] 3727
